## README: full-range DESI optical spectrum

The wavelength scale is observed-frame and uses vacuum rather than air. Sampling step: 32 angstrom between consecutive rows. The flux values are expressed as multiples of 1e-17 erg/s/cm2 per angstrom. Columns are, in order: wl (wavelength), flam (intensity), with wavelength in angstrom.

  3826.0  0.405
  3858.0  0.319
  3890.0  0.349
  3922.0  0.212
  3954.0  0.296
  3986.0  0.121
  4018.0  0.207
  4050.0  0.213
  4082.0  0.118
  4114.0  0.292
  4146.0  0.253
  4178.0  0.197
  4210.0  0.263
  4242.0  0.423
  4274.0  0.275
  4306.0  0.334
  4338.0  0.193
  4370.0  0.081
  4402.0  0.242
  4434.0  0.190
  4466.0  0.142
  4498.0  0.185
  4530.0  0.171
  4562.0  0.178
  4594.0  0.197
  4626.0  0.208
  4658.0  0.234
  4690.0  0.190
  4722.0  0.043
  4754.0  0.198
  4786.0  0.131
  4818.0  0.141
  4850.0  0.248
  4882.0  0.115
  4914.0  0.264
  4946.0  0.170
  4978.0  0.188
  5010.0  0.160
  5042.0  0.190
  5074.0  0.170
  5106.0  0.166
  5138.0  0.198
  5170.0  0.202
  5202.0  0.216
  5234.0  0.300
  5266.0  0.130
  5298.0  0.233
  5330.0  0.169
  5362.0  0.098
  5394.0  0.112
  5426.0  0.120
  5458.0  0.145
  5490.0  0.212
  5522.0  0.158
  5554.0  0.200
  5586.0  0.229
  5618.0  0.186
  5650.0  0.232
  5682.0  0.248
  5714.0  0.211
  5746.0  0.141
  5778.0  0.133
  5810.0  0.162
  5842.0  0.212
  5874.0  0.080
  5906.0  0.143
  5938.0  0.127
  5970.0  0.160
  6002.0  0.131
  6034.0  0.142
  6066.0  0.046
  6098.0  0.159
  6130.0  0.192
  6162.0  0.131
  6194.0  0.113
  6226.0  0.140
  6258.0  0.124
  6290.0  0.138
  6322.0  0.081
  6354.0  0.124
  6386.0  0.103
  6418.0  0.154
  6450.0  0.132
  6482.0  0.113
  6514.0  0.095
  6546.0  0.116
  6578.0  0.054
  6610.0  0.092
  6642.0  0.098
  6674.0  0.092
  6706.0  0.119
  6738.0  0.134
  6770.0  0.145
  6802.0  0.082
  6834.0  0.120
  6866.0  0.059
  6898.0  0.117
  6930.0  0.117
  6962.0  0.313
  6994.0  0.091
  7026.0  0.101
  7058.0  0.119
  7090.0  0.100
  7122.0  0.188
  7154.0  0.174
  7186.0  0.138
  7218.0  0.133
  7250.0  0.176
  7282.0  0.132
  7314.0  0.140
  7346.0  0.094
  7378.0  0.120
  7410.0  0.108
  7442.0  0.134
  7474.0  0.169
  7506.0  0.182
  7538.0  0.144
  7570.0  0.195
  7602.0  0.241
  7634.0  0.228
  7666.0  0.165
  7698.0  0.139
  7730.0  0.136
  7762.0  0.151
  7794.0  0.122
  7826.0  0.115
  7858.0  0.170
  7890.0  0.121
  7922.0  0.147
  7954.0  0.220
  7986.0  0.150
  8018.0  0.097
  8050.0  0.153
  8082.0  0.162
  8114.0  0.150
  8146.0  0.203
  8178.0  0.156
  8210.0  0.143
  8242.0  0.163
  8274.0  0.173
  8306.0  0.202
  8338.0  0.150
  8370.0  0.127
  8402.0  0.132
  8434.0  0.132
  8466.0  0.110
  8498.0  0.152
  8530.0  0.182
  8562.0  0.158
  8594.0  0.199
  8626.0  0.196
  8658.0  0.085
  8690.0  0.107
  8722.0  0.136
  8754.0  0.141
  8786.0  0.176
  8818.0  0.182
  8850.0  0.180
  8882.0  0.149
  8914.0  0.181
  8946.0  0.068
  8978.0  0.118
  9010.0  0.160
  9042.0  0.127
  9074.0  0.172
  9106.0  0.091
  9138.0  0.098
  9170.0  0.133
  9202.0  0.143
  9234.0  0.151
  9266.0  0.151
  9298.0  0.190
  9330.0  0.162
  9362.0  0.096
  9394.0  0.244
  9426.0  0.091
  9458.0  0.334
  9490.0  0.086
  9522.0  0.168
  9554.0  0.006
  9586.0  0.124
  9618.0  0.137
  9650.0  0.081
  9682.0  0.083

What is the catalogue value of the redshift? 0.87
